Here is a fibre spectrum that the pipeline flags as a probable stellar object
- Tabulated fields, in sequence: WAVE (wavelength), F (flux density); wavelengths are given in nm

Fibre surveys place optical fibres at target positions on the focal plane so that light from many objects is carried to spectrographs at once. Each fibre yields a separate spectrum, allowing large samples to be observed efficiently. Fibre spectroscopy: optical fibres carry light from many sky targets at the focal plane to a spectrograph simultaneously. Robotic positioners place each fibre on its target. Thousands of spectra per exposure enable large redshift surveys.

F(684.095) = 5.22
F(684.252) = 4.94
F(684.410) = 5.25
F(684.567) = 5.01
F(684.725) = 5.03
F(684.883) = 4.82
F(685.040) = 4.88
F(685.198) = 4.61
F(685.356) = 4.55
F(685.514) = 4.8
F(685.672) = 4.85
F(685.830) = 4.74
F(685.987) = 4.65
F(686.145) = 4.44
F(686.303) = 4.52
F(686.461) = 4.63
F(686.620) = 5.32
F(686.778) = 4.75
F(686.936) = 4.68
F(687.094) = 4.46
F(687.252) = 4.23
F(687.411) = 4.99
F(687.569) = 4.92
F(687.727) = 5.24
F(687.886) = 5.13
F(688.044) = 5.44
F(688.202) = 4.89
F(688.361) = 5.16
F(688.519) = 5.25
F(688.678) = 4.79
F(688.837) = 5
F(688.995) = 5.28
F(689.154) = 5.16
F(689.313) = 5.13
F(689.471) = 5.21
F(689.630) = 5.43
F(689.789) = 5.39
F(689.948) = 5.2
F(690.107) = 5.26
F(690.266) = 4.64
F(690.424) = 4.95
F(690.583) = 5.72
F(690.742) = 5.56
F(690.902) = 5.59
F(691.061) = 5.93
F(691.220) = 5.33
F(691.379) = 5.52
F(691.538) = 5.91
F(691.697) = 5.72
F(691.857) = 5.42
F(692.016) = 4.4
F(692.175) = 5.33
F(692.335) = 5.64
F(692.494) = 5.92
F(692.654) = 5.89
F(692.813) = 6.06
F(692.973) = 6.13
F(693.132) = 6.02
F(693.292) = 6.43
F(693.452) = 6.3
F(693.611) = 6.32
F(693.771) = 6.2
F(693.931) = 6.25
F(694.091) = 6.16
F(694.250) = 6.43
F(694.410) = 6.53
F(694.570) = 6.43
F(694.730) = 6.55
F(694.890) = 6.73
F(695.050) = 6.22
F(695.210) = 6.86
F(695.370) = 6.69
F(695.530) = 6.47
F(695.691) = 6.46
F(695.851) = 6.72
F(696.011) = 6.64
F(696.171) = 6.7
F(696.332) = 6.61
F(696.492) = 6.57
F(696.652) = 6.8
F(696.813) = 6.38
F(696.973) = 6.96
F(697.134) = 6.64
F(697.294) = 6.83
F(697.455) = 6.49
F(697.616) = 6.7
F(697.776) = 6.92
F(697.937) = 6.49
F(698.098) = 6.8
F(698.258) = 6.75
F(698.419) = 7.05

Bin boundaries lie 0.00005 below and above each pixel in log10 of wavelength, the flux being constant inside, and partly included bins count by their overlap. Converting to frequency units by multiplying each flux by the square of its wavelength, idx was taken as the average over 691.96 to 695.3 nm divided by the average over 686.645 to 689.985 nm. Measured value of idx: 1.2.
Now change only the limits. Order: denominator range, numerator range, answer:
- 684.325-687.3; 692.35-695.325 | 1.36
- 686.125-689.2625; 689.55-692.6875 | 1.11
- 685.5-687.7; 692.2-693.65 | 1.30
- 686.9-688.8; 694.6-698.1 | 1.38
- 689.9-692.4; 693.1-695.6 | 1.20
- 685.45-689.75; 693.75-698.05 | 1.37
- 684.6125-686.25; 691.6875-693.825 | 1.26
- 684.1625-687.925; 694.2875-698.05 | 1.42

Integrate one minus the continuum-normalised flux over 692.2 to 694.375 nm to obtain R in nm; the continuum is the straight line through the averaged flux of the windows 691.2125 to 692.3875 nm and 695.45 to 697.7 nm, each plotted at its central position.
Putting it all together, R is -0.12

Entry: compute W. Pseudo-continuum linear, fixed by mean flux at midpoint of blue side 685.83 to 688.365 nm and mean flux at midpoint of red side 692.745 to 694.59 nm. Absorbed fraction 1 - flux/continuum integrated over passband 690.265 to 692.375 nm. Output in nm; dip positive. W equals 0.12 nm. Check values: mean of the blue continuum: 4.83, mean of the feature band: 5.43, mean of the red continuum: 6.27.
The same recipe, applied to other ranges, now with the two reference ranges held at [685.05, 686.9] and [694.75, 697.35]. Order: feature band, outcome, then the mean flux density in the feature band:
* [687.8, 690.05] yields 0.04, 5.18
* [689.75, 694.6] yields 0.12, 5.76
